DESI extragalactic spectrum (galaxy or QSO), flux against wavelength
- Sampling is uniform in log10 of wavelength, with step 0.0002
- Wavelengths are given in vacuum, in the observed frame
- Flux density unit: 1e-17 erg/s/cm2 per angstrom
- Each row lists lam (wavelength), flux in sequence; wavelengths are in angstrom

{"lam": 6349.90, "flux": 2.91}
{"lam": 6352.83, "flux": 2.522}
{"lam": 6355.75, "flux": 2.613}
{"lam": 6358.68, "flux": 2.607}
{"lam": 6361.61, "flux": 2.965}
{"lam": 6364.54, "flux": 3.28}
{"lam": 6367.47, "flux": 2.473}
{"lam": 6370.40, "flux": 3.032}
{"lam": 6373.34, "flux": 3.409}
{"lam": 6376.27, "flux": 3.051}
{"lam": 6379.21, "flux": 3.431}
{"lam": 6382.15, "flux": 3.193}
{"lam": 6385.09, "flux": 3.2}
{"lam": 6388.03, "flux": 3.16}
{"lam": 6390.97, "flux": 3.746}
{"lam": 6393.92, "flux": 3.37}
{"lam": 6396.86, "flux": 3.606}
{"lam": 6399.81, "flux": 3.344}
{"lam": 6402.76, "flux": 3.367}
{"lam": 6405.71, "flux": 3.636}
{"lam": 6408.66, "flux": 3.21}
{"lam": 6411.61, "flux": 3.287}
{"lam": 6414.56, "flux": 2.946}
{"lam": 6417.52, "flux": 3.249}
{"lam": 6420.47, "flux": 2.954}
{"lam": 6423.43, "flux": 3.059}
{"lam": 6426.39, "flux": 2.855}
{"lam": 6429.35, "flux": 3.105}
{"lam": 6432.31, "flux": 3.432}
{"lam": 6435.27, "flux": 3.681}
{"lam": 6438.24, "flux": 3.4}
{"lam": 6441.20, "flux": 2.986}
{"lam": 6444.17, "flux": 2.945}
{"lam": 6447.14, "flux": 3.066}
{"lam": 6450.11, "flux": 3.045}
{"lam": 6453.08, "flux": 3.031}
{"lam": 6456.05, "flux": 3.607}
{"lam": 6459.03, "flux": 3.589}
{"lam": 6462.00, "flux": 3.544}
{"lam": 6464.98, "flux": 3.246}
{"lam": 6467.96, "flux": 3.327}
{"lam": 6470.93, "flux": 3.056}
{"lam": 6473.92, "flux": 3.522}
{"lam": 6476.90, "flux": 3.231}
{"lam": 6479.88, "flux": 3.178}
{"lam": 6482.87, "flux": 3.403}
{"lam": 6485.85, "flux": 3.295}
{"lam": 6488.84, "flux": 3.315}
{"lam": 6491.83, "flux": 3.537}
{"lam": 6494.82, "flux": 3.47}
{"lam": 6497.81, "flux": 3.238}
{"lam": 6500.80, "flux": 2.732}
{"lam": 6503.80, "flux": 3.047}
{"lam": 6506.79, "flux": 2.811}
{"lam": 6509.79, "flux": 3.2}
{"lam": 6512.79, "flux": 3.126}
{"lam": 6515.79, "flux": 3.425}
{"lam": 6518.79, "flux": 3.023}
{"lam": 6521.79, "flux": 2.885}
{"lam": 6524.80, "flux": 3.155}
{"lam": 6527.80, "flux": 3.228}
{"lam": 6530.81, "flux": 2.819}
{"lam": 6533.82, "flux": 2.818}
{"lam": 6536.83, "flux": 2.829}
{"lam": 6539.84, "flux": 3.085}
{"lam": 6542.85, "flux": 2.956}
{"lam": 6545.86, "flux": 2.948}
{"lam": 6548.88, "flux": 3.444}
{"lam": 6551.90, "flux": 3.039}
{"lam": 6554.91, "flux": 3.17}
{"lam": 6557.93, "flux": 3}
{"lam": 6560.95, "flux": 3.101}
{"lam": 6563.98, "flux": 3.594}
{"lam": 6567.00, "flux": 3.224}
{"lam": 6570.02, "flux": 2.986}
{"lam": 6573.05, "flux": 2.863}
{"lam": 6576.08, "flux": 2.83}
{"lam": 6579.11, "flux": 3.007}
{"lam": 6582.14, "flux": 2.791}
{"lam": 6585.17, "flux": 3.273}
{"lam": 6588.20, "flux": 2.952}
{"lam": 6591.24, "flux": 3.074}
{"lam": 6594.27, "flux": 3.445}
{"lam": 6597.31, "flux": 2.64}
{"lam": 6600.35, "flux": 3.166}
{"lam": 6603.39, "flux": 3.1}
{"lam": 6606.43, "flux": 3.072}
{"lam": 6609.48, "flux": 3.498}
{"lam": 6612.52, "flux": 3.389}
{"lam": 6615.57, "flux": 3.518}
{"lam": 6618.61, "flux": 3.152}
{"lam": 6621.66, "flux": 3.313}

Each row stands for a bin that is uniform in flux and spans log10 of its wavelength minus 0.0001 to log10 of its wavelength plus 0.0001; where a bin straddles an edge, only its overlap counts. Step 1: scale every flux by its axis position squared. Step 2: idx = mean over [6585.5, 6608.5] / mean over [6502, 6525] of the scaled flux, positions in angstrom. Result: 1.03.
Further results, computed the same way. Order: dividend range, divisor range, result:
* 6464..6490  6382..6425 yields 1.02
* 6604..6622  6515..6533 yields 1.11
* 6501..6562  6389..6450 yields 0.97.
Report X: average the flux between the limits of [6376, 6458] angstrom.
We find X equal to 3.25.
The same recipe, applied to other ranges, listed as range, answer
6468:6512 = 3.22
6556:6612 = 3.1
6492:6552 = 3.07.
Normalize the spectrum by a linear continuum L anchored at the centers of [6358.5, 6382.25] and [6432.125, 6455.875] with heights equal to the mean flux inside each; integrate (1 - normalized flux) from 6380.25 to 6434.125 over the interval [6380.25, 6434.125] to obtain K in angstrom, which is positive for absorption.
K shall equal -2.2 angstrom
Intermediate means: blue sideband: 3.06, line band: 3.27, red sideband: 3.21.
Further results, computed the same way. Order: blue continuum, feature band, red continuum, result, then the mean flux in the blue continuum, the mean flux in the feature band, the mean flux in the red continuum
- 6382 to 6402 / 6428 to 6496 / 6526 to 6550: -2.1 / 3.39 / 3.3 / 3.01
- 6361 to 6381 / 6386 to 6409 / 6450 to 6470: -1.9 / 3.1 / 3.43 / 3.35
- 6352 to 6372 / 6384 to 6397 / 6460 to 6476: -2.0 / 2.8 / 3.4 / 3.34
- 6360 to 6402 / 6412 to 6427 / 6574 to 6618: 0.8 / 3.23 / 3.04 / 3.12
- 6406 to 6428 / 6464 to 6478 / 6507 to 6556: -0.9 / 3.11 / 3.28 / 3.06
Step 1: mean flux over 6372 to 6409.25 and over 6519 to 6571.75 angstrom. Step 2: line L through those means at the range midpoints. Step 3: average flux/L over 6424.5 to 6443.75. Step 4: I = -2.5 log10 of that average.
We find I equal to 0.02 mag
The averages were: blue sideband 3.37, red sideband 3.07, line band 3.22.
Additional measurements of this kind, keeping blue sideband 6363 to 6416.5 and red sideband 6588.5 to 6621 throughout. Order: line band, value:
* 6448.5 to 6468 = -0.03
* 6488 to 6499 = -0.05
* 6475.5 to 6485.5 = -0.01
